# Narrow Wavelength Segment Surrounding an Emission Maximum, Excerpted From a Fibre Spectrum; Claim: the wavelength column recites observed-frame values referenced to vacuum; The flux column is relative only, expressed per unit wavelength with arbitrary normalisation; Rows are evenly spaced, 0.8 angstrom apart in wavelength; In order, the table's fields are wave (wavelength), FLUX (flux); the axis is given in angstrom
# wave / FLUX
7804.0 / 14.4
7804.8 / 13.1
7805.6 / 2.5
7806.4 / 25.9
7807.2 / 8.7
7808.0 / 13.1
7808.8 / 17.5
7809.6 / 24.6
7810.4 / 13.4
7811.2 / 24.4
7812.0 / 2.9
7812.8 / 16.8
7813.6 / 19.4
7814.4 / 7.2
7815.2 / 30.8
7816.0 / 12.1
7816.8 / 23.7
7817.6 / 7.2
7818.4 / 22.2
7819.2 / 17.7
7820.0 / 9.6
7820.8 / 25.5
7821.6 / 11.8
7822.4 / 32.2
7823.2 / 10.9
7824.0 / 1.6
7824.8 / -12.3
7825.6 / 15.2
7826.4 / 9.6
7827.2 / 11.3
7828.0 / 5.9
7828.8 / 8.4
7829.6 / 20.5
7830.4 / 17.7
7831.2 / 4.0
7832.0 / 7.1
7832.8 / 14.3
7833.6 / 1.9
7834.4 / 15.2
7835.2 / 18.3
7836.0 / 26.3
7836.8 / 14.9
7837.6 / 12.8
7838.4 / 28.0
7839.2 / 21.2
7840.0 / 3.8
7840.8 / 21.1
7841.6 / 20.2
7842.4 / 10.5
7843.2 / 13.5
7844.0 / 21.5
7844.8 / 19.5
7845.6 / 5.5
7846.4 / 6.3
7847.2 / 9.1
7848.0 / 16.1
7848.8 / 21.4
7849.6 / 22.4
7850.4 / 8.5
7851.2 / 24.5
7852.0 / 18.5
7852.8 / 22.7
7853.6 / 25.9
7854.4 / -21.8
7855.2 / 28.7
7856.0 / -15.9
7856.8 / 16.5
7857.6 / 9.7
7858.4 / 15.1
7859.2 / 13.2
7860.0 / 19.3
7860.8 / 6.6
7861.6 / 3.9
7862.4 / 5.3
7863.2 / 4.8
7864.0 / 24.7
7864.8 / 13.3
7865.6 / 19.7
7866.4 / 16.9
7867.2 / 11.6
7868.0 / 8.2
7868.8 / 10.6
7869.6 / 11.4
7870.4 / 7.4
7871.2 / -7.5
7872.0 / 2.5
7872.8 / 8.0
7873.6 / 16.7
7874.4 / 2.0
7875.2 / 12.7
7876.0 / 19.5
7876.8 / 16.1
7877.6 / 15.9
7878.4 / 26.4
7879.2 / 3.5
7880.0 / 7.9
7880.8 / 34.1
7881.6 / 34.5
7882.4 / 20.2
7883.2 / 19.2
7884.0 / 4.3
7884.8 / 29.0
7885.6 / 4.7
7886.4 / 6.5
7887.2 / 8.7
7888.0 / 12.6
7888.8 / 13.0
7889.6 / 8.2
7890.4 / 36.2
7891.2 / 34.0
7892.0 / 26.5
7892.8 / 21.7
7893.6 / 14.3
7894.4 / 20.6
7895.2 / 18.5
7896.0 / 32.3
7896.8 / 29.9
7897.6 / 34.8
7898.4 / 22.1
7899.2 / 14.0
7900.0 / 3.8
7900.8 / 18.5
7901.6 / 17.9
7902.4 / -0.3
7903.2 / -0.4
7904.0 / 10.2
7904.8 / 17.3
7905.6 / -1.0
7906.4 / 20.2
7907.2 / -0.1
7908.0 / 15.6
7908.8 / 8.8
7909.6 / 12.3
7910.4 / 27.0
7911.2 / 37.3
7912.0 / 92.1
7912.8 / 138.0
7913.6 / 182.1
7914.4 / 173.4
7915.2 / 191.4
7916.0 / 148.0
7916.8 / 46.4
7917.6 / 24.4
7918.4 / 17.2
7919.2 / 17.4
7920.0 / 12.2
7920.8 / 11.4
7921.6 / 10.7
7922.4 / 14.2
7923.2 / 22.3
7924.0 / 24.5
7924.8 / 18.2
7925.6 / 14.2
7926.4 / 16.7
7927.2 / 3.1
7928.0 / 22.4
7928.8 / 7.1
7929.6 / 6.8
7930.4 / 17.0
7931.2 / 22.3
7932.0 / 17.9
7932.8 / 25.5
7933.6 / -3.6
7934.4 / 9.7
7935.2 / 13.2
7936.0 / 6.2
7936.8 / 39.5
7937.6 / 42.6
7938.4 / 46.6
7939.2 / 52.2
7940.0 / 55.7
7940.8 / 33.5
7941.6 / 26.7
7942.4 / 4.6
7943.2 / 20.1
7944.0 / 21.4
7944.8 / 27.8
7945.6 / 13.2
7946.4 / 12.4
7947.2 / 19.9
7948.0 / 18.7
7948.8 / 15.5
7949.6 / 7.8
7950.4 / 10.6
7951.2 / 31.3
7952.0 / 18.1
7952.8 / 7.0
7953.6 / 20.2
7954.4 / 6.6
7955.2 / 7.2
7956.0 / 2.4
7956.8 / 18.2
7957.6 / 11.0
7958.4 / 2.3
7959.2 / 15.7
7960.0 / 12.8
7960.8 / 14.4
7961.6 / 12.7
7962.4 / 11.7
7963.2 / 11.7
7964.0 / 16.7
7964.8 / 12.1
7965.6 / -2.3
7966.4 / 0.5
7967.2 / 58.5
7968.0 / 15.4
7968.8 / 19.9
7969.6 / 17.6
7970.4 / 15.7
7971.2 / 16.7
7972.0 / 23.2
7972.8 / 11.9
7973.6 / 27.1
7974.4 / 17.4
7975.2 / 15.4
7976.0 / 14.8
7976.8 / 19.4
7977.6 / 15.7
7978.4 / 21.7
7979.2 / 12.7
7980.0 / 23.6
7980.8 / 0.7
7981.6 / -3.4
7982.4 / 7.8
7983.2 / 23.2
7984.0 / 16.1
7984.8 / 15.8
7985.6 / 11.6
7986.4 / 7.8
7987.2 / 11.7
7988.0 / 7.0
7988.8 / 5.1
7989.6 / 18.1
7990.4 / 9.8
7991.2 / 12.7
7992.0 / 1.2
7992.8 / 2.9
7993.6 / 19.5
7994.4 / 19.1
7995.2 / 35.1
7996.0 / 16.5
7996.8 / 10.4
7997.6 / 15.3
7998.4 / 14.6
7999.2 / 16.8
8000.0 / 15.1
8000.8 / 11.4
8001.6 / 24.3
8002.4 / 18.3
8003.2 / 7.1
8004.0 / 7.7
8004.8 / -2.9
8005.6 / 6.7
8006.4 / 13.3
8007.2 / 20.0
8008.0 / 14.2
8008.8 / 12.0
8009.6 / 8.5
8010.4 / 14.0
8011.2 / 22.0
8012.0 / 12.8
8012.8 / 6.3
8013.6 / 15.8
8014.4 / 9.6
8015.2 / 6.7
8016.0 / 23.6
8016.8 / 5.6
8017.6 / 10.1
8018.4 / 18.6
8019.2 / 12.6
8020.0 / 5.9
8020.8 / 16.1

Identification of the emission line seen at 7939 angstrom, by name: [N II]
